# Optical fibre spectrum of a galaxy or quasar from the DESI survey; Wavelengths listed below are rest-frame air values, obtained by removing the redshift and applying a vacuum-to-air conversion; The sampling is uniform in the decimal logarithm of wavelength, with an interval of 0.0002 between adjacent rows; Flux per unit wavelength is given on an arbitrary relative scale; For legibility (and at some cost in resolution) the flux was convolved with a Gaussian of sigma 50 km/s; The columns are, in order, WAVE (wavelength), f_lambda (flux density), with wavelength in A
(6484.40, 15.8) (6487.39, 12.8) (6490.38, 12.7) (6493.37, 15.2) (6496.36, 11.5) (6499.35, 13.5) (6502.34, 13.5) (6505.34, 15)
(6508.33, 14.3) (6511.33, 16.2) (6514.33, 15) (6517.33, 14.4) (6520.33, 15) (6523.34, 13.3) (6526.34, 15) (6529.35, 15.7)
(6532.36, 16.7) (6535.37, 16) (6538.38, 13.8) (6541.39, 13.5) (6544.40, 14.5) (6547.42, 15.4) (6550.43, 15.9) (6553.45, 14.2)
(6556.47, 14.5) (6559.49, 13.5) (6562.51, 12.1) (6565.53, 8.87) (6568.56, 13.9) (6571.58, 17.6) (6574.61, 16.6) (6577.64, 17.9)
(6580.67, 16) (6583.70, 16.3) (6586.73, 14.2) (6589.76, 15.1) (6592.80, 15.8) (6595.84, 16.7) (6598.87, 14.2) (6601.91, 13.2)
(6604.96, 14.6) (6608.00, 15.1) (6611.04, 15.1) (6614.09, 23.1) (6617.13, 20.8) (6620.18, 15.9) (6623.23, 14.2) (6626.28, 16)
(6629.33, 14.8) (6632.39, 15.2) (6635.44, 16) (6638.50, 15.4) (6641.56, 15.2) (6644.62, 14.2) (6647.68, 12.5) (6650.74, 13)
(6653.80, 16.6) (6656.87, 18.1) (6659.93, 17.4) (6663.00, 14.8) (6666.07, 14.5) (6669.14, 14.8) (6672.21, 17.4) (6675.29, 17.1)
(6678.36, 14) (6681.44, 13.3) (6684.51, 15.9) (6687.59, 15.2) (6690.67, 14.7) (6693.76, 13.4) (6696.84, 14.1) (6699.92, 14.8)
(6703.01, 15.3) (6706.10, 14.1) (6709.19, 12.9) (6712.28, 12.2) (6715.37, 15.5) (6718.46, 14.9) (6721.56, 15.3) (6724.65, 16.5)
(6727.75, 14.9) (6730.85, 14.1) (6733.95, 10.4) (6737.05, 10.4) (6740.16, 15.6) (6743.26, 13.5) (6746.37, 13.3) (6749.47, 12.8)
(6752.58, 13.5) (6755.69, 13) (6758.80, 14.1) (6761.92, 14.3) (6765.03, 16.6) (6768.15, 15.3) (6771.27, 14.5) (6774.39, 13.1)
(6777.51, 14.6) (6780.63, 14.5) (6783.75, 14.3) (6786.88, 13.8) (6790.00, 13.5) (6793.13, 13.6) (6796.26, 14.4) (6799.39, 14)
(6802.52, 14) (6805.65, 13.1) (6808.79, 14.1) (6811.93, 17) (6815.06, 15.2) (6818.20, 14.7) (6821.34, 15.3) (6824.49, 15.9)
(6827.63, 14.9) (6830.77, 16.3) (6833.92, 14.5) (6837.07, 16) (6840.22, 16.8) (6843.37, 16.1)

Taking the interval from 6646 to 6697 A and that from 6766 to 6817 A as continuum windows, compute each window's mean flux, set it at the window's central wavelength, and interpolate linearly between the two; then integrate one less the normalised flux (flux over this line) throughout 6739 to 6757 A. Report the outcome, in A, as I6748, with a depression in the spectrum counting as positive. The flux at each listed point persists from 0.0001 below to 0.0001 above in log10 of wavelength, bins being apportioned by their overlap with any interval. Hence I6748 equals 1.3 A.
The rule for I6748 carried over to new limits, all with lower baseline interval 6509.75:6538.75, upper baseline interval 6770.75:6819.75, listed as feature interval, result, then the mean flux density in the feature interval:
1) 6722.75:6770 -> 1.7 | 13.9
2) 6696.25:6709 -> 0.1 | 14.4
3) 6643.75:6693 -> -1.7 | 15.2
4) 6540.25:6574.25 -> 2.2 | 14.1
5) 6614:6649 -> -2.4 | 15.8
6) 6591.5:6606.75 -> 0.0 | 14.9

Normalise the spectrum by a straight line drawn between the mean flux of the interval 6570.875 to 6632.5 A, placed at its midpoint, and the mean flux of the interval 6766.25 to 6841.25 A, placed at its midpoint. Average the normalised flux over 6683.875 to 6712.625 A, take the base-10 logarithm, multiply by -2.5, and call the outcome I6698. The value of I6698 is 0.08 mag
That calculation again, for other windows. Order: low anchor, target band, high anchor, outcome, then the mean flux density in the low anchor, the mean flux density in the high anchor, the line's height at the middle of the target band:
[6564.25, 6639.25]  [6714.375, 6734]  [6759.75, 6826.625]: 0.01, 15.7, 14.6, 15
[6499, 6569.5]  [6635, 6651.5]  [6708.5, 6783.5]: -0.01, 14.3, 14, 14.2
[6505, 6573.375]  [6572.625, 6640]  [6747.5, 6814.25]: -0.11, 14.5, 14.2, 14.4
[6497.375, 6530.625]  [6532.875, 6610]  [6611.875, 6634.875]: 0.07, 14.6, 17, 15.9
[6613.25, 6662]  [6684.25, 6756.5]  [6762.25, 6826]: 0.09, 16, 14.6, 15.3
